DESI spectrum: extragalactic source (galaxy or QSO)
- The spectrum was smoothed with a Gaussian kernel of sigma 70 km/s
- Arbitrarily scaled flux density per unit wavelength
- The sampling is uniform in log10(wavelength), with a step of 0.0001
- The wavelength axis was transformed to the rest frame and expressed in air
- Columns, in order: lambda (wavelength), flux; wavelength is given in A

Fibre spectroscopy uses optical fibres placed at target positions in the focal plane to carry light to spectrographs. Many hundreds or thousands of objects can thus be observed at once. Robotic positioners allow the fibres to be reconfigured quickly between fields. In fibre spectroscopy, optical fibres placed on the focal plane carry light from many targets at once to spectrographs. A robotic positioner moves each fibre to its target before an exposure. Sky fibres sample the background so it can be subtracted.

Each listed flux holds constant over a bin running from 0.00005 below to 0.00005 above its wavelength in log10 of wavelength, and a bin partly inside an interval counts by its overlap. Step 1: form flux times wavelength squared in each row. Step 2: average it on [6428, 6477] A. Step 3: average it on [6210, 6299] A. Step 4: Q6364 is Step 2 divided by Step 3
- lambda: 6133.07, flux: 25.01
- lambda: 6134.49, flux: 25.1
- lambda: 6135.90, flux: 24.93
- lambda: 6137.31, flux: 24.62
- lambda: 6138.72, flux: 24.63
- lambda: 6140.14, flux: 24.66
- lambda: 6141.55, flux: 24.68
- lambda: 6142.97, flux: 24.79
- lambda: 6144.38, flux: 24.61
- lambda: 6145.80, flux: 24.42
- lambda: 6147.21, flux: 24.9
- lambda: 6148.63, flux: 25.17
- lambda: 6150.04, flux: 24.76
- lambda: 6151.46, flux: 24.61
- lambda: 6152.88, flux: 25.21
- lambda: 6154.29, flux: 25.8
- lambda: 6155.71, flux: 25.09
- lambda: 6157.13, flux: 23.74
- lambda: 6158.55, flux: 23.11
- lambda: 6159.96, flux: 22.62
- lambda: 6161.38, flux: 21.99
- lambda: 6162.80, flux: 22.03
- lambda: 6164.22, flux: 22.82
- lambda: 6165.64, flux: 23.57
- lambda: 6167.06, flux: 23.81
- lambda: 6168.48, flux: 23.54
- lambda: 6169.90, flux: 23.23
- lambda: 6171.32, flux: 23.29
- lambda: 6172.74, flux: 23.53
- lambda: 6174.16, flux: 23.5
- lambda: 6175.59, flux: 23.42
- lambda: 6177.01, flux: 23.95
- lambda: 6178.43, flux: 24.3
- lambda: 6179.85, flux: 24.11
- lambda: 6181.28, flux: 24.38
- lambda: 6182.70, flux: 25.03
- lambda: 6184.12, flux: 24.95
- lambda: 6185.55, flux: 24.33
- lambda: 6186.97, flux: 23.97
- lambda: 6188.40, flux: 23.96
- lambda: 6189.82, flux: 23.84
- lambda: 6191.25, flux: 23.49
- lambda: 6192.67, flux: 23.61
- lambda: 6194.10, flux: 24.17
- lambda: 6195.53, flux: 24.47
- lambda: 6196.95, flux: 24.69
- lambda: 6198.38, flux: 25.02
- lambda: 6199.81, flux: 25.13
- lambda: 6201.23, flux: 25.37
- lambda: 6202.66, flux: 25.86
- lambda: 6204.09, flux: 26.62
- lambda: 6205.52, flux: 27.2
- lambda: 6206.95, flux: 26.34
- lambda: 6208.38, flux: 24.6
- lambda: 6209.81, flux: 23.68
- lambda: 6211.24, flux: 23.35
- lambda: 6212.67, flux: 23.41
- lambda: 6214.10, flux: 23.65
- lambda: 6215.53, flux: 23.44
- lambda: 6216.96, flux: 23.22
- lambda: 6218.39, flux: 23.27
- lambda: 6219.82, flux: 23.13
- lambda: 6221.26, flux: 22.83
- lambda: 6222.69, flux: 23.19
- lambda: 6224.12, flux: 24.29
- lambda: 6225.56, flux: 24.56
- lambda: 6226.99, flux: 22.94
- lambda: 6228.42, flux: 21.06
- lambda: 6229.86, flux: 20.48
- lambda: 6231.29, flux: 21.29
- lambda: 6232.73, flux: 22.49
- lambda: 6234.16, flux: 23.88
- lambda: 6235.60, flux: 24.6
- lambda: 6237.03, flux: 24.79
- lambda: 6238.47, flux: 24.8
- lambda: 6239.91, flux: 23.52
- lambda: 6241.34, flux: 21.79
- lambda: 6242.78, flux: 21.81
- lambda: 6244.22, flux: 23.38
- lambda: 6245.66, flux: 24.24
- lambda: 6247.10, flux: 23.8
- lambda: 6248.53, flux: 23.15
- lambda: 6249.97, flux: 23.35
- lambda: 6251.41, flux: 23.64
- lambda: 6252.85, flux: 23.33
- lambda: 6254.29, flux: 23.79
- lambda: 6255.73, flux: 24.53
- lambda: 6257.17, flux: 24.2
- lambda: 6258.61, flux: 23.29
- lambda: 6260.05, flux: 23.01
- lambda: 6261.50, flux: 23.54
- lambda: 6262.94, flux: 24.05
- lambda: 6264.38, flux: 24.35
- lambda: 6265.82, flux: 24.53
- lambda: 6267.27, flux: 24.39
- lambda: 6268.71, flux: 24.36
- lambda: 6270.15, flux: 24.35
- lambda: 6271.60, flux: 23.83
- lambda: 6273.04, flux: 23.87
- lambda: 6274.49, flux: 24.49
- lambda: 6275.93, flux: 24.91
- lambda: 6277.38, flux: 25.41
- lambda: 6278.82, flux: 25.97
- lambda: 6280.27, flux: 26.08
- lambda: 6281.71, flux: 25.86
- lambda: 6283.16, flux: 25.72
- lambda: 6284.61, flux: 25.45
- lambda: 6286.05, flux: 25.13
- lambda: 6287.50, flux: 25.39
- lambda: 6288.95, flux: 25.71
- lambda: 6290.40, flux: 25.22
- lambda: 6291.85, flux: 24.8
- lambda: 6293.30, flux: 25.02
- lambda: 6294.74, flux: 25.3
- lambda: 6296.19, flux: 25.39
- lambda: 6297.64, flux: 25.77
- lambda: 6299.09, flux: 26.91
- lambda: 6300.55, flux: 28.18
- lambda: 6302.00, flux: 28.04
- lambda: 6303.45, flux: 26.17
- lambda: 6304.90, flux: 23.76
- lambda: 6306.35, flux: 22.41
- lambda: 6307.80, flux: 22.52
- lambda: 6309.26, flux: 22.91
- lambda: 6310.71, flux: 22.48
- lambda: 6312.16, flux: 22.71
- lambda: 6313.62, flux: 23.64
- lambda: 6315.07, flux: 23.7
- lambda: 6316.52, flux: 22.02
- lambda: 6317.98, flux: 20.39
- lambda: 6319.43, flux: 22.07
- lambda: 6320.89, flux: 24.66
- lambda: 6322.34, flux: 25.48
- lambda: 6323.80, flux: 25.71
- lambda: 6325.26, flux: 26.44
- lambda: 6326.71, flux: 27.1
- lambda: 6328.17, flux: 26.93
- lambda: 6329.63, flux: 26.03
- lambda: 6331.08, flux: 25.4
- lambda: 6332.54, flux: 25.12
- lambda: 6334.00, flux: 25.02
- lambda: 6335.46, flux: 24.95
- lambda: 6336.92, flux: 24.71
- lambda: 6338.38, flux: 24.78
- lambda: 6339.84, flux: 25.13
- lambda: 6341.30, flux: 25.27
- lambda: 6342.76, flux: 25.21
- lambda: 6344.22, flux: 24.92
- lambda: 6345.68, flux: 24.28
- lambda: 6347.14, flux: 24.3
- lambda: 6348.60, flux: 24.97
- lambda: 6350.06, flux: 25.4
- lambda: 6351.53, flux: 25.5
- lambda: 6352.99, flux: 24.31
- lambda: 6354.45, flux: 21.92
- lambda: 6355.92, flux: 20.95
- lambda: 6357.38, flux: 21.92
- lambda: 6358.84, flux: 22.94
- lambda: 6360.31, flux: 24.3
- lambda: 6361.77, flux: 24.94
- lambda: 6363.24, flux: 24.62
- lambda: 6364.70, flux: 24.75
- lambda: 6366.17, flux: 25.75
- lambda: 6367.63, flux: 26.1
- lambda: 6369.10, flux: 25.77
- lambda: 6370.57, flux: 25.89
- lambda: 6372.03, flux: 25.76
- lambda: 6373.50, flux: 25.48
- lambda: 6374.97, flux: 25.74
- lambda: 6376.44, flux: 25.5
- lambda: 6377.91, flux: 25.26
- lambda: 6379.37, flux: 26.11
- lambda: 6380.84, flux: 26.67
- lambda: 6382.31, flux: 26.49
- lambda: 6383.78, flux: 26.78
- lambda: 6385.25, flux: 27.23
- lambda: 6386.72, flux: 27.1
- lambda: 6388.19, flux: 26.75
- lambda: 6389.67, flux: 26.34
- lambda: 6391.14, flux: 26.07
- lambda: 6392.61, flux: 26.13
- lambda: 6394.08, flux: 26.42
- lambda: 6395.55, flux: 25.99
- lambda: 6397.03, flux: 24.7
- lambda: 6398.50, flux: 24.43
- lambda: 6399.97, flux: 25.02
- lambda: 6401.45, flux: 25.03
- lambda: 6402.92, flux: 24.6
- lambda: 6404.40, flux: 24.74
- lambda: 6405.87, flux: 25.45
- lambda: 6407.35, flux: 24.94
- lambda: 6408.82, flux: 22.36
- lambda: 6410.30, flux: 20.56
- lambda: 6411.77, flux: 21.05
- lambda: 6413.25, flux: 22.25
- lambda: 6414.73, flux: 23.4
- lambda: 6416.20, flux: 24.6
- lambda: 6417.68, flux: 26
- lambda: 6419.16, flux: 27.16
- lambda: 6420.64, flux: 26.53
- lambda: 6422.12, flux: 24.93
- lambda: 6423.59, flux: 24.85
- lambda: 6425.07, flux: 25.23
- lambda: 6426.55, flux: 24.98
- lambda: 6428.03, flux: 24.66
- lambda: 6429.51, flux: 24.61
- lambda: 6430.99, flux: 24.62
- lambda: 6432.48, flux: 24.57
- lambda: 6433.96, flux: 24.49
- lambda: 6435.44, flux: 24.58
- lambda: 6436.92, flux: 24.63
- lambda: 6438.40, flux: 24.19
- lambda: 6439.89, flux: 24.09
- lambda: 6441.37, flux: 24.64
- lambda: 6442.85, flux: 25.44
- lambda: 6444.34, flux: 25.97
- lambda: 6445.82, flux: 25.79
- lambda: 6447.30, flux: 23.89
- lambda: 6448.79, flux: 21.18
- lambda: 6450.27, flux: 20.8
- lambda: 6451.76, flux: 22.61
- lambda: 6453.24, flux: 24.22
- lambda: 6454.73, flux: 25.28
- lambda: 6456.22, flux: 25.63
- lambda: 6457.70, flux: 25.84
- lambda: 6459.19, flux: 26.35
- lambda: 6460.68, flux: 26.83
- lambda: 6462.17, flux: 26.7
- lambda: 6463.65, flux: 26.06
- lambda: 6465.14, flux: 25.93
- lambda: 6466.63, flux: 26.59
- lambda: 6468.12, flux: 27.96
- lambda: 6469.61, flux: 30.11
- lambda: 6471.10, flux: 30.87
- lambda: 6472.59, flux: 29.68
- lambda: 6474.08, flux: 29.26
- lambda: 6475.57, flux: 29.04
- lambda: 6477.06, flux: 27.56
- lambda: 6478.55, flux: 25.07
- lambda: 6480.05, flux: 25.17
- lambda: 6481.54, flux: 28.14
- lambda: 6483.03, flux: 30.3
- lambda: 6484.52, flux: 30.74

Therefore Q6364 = 1.14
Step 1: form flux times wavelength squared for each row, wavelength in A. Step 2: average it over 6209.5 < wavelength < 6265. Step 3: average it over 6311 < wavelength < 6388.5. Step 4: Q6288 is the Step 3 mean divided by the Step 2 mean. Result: 1.1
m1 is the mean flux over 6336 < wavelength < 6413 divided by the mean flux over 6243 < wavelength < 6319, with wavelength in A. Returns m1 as 1.02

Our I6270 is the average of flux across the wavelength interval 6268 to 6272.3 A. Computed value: 24.2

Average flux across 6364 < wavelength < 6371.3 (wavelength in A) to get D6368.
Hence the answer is 25.7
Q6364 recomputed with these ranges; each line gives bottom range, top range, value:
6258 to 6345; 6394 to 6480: 1.06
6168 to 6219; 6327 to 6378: 1.08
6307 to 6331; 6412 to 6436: 1.06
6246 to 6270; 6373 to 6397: 1.14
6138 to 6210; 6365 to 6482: 1.13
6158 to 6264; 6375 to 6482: 1.15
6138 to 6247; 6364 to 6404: 1.15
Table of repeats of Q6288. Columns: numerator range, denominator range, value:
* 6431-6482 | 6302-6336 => 1.11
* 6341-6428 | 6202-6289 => 1.08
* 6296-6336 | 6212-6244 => 1.10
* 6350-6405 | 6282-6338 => 1.04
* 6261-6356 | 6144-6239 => 1.07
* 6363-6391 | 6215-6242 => 1.18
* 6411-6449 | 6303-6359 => 1.05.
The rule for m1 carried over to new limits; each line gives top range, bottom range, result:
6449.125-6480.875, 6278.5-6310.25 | 1.05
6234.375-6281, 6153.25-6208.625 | 0.99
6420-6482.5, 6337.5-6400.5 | 1.02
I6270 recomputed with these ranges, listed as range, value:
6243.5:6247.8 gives 23.8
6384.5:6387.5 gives 27.2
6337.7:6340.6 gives 25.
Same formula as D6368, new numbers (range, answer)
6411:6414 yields 21.6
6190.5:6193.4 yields 23.5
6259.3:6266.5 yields 23.9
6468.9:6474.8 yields 30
